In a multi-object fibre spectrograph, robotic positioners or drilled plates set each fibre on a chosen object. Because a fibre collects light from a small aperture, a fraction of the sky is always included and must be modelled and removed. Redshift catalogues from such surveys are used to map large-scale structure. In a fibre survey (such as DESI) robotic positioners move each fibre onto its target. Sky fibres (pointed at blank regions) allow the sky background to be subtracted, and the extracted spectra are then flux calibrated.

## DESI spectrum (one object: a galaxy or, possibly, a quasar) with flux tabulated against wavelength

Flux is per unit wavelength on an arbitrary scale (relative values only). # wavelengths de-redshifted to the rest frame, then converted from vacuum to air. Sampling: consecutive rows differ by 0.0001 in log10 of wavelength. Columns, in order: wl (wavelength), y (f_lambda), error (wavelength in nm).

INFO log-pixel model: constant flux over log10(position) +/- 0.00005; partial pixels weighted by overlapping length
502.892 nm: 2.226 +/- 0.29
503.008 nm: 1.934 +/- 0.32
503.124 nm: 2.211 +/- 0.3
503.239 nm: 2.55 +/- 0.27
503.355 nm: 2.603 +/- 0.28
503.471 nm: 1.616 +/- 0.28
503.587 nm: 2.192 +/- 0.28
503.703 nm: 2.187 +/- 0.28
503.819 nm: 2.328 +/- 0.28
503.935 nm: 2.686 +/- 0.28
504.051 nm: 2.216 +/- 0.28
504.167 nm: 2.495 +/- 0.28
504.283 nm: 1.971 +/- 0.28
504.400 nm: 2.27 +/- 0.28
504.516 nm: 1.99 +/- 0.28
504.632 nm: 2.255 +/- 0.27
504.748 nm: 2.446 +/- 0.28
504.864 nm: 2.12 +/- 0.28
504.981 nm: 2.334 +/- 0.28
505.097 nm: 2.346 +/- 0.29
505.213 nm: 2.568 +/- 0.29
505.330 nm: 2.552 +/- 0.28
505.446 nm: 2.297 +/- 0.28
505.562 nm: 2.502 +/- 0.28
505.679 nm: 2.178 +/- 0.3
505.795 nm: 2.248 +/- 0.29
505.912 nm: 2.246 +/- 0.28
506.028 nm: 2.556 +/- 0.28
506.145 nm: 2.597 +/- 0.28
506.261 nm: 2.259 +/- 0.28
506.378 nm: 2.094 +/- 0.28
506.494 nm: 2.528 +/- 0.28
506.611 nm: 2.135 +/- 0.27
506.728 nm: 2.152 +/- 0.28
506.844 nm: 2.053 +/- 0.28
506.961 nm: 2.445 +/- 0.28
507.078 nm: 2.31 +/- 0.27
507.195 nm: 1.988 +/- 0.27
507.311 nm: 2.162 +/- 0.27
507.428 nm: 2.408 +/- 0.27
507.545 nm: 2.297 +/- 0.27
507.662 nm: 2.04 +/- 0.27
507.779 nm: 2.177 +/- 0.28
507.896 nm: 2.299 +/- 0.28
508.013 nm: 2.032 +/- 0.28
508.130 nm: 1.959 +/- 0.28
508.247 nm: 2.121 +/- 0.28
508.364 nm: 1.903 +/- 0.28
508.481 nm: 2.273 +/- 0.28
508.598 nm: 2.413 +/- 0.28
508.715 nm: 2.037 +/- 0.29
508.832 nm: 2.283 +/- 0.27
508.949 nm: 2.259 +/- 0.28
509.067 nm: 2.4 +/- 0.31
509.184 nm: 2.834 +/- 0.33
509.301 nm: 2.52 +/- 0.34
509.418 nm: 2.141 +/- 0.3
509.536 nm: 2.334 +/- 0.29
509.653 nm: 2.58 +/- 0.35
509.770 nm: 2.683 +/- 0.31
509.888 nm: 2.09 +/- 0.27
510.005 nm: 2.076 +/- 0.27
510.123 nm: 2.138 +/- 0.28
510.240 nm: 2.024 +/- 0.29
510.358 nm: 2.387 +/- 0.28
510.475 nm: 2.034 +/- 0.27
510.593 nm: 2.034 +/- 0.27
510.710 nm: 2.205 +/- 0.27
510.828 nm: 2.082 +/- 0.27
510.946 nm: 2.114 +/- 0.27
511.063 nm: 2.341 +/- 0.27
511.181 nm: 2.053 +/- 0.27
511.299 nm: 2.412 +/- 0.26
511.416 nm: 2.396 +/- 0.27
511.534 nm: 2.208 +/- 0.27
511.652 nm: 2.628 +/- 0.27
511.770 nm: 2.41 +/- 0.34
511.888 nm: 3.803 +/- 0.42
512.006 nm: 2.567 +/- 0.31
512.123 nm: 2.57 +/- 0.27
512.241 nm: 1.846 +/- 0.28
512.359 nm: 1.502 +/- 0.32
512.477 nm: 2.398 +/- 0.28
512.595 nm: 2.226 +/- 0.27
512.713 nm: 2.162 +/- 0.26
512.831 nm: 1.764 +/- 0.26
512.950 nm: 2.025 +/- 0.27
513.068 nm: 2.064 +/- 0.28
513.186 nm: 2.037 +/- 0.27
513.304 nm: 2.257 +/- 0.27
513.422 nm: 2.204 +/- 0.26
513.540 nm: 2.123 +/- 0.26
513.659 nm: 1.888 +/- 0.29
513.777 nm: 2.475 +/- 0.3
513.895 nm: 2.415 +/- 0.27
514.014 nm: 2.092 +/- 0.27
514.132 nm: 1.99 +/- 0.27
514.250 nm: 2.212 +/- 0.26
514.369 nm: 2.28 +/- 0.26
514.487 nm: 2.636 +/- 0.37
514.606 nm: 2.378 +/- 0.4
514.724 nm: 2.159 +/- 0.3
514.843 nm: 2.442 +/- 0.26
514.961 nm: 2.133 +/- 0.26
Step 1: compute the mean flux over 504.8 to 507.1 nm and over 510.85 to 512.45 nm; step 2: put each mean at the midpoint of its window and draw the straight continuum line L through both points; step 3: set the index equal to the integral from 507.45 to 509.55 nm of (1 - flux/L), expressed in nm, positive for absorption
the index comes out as 0.09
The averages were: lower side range 2.33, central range 2.24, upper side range 2.37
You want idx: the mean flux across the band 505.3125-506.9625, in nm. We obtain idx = 2.31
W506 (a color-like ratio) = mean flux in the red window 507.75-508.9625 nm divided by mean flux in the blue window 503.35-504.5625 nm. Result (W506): 0.97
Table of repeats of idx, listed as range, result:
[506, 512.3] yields 2.29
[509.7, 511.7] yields 2.23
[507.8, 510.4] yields 2.26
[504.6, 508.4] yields 2.26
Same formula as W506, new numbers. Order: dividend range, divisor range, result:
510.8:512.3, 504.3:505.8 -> 1.05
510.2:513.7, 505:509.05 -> 0.99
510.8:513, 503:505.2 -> 1.01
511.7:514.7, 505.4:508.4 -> 1.01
